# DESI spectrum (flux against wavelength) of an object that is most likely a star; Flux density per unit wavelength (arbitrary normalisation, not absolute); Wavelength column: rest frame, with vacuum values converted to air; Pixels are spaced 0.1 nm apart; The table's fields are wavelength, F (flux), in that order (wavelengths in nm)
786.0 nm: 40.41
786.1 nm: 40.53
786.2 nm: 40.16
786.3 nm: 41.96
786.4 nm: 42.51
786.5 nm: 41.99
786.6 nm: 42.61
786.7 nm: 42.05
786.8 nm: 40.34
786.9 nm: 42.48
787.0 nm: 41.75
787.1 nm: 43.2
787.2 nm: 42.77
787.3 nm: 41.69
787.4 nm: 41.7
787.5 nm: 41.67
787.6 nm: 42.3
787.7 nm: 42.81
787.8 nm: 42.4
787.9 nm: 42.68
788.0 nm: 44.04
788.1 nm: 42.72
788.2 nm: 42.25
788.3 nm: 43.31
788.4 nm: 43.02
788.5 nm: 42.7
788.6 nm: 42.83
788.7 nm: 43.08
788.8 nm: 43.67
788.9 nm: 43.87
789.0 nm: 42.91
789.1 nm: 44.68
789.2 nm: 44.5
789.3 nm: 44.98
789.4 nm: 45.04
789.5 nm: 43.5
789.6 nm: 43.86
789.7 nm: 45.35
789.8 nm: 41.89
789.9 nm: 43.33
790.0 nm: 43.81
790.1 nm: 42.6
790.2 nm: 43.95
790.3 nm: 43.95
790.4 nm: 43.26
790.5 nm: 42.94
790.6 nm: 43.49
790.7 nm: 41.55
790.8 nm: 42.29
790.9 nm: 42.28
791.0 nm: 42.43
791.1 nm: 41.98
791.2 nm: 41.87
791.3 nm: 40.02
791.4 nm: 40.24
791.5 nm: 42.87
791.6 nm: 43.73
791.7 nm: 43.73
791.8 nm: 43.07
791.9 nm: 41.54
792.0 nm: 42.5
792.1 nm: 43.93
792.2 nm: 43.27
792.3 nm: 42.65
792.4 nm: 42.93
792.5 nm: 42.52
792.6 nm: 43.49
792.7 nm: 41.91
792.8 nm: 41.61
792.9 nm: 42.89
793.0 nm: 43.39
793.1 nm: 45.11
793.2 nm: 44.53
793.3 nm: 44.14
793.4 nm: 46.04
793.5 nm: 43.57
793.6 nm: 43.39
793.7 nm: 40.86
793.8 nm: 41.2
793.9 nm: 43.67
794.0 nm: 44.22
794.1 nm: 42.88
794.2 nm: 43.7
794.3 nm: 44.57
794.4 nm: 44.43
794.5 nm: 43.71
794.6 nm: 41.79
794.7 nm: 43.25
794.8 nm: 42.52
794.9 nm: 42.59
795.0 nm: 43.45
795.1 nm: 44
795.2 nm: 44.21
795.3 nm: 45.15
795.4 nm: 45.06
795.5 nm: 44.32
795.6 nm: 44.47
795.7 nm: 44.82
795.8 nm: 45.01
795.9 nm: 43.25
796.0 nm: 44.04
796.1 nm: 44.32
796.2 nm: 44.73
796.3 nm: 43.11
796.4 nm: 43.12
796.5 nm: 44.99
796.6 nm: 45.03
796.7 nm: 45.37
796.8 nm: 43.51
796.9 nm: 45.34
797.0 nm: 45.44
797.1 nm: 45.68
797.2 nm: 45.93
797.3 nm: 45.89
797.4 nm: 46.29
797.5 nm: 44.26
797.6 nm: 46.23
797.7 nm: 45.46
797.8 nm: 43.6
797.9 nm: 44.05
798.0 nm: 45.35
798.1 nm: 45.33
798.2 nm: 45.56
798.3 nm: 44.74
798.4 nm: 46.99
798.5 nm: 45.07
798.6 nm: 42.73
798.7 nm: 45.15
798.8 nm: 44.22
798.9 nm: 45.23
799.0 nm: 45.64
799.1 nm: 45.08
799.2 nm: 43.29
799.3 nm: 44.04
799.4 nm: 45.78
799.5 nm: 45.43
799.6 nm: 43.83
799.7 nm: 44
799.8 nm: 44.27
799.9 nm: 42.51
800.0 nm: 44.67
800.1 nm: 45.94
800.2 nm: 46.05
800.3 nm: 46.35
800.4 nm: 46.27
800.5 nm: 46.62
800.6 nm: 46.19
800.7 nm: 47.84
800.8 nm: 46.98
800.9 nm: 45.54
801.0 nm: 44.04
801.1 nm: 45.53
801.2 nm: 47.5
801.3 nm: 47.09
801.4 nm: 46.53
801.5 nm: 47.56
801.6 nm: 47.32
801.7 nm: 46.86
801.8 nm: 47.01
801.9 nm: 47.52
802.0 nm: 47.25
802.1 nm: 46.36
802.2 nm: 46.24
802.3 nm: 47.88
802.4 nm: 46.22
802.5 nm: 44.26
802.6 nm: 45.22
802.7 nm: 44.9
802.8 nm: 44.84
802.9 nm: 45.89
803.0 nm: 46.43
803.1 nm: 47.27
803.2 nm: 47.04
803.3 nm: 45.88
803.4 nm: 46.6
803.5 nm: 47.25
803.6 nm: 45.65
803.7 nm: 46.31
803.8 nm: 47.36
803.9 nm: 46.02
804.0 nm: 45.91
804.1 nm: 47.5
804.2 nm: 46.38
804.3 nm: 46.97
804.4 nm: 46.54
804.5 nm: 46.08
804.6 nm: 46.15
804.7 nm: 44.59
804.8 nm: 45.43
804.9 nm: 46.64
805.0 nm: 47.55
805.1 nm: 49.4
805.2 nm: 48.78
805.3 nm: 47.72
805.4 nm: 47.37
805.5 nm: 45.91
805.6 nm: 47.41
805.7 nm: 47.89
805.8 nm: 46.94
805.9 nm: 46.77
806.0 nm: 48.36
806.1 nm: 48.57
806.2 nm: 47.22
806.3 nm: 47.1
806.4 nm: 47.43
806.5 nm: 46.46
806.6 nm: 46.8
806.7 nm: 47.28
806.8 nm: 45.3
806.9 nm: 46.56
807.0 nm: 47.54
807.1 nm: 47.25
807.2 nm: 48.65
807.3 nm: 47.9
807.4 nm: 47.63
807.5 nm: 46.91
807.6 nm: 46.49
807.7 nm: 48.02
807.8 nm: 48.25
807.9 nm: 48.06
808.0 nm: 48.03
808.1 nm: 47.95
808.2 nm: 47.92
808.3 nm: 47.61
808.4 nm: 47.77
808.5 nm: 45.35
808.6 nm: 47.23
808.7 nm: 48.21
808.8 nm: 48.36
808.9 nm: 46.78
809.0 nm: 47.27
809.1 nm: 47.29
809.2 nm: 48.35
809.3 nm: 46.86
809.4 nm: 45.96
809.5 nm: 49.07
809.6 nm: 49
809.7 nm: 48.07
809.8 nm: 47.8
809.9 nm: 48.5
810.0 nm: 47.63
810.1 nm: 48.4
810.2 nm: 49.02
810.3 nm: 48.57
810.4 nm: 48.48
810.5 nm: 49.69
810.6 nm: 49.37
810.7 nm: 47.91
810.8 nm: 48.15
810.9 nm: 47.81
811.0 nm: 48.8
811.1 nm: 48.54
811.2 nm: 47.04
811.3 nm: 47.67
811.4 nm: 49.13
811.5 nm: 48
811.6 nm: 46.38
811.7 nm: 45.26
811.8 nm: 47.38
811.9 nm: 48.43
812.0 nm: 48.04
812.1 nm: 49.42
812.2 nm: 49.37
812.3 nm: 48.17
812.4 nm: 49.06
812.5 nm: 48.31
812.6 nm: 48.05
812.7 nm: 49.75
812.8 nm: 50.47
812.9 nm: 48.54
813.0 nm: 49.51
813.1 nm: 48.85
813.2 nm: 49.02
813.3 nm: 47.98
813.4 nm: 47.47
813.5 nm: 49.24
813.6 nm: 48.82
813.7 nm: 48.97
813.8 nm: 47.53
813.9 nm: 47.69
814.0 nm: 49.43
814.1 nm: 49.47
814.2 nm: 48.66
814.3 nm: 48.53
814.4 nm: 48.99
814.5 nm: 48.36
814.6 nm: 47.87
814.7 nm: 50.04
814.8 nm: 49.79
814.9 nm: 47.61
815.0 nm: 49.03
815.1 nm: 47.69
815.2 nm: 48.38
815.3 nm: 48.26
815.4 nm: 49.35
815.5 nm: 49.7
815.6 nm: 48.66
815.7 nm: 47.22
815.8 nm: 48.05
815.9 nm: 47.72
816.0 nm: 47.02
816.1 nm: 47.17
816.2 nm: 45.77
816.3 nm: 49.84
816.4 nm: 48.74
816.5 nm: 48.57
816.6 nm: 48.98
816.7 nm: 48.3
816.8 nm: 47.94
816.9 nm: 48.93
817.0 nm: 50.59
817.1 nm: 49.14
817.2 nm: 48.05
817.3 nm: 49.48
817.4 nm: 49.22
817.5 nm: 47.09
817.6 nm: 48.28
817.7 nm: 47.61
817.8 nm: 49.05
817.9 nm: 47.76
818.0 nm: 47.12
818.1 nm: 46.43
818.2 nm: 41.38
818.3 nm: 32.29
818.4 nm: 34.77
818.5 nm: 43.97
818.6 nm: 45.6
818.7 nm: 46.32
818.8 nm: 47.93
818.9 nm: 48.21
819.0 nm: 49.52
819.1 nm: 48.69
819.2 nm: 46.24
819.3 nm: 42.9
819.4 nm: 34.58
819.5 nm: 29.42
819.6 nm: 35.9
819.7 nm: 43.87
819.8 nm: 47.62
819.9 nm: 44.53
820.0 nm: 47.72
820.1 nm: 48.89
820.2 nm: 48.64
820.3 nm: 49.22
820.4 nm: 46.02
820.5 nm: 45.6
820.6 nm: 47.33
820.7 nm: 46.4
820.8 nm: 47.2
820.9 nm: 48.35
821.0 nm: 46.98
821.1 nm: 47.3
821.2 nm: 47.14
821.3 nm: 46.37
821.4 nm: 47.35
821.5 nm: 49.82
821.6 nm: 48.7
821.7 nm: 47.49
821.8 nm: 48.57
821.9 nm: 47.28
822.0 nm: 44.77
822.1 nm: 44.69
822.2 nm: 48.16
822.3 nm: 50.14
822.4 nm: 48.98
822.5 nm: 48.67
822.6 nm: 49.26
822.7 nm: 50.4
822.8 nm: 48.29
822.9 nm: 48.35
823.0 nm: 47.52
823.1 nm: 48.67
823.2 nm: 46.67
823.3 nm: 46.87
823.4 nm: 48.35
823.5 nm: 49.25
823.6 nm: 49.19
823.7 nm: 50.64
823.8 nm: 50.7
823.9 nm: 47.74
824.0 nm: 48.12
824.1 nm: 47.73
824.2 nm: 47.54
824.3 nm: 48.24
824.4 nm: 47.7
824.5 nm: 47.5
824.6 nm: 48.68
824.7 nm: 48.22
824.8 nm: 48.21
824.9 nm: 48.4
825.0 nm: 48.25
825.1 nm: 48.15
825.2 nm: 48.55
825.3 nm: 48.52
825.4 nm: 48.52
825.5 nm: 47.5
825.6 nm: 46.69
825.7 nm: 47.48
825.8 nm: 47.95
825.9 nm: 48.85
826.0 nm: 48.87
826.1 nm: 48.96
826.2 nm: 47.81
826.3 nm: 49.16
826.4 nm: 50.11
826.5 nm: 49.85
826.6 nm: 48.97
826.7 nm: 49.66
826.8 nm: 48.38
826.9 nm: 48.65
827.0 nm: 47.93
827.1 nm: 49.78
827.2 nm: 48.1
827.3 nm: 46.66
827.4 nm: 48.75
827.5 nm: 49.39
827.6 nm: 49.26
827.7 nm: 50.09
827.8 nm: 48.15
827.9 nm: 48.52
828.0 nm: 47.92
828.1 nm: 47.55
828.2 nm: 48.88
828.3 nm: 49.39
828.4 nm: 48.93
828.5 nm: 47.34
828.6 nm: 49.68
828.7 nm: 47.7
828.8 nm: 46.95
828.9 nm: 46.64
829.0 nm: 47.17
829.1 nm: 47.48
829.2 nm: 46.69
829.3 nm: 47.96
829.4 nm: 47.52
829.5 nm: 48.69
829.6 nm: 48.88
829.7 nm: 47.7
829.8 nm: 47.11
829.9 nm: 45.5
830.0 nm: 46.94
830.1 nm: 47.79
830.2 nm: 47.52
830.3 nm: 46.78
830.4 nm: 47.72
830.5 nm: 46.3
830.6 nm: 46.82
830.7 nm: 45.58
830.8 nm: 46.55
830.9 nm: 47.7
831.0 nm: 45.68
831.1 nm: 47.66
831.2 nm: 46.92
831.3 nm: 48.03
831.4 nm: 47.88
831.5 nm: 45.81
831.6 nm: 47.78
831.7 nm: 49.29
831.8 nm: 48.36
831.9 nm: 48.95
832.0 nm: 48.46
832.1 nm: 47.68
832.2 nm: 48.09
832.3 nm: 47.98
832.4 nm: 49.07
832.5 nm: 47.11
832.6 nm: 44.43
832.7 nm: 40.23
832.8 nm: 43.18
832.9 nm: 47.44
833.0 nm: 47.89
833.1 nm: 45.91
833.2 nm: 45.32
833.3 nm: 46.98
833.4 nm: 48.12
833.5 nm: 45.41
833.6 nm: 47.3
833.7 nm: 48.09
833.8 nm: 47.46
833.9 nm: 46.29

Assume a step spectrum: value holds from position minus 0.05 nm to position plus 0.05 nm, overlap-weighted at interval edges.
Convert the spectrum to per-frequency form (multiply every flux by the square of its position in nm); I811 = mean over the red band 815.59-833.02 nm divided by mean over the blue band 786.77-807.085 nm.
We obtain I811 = 1.1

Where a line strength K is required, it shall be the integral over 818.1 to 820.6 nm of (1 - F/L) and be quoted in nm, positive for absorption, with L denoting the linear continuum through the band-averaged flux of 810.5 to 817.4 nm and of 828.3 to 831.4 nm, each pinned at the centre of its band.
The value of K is 0.220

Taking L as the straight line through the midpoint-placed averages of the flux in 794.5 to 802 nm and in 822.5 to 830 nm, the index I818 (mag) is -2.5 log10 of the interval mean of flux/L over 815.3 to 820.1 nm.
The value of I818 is 0.03 mag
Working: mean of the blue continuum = 45.1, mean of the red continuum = 48.3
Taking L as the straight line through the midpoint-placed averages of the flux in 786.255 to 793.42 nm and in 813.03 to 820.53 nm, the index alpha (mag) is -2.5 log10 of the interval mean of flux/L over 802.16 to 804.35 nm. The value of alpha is -0.03 mag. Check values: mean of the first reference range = 42.9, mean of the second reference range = 46.9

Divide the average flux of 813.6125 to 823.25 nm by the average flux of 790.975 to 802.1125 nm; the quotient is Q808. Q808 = 1.06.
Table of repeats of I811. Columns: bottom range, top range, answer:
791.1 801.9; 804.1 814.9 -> 1.11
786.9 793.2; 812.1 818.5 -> 1.19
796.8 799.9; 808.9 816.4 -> 1.11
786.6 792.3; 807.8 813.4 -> 1.18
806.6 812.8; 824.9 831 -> 1.05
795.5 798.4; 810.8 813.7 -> 1.12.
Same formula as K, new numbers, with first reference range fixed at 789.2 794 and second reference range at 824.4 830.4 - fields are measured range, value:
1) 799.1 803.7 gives -0.15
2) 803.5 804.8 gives -0.04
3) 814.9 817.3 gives -0.09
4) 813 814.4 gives -0.07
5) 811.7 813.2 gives -0.09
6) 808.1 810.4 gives -0.11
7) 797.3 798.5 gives -0.04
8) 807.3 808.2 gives -0.05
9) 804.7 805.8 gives -0.05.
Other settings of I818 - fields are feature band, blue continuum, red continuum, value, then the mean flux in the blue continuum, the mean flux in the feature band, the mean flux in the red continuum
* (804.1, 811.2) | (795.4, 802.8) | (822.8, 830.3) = -0.03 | 45.3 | 47.5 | 48.2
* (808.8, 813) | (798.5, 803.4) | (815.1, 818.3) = -0.03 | 45.8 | 48.2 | 47.8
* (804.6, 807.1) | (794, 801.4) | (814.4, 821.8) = -0.04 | 44.8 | 47.1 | 46.7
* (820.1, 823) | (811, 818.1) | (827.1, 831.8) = 0.01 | 48.4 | 47.8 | 47.7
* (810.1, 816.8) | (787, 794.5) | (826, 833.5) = -0.06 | 43.1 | 48.4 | 47.7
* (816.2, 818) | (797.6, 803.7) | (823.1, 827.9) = -0.02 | 45.7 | 48.6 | 48.5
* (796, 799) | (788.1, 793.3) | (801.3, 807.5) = 0.00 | 43.1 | 44.9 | 46.8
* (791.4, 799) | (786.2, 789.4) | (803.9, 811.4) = 0.01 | 42.8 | 44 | 47.5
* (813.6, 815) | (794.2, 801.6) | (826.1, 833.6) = -0.05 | 44.9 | 48.7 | 47.6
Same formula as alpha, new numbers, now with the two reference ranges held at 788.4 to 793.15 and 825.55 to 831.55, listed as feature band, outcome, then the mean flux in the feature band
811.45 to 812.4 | -0.05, 47.9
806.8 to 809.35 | -0.05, 47.5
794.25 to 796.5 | -0.01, 43.9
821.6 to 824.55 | -0.02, 48.2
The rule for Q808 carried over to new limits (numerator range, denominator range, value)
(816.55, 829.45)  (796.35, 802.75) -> 1.04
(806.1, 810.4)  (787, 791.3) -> 1.11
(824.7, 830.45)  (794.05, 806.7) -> 1.06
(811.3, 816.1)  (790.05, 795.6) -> 1.12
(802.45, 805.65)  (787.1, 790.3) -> 1.08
